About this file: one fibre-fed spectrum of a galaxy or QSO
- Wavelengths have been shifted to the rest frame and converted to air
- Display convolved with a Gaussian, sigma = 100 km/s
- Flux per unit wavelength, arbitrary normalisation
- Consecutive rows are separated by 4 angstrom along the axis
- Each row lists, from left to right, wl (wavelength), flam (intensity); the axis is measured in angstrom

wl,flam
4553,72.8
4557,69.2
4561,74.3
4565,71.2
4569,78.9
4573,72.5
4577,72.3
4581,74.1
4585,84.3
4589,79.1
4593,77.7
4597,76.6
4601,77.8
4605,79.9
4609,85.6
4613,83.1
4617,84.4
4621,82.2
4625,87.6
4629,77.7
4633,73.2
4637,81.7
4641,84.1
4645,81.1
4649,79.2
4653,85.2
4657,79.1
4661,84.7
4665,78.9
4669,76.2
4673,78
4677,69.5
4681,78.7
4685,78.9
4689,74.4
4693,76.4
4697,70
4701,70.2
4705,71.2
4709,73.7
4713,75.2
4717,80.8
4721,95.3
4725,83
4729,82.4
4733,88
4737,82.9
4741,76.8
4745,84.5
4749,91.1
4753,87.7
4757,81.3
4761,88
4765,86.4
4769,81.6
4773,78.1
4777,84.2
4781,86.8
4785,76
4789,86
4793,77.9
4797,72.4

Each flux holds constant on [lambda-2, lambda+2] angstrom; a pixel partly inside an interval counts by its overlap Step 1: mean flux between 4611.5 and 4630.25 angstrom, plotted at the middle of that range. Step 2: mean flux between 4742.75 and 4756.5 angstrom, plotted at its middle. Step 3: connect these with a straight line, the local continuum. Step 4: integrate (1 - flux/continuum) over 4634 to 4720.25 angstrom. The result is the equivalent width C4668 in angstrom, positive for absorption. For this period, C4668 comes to 7.2 angstrom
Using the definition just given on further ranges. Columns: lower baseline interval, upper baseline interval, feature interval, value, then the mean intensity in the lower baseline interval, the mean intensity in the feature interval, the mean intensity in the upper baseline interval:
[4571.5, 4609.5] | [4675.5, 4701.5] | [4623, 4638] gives -0.7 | 77.8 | 79.9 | 74.3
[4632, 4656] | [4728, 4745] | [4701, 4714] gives 1.5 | 81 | 72.7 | 82.8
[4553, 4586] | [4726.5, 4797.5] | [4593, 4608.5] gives -0.6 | 74.2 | 78.8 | 83.1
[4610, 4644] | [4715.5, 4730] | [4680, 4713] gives 4.1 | 81.8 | 74.1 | 85.7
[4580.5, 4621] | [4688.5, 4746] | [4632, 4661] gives -0.4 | 80.6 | 81.1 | 79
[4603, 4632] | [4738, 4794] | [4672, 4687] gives 1.2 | 82.6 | 76.2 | 83.4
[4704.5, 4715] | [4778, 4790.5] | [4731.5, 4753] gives -2.0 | 73.7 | 84.9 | 82.9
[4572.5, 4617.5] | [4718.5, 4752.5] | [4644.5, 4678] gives 1.1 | 79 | 79.3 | 85.5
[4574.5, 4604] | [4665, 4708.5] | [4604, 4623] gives -1.6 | 77.4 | 83.2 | 74.5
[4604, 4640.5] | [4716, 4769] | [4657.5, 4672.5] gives 0.6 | 81.9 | 79.7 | 85.2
